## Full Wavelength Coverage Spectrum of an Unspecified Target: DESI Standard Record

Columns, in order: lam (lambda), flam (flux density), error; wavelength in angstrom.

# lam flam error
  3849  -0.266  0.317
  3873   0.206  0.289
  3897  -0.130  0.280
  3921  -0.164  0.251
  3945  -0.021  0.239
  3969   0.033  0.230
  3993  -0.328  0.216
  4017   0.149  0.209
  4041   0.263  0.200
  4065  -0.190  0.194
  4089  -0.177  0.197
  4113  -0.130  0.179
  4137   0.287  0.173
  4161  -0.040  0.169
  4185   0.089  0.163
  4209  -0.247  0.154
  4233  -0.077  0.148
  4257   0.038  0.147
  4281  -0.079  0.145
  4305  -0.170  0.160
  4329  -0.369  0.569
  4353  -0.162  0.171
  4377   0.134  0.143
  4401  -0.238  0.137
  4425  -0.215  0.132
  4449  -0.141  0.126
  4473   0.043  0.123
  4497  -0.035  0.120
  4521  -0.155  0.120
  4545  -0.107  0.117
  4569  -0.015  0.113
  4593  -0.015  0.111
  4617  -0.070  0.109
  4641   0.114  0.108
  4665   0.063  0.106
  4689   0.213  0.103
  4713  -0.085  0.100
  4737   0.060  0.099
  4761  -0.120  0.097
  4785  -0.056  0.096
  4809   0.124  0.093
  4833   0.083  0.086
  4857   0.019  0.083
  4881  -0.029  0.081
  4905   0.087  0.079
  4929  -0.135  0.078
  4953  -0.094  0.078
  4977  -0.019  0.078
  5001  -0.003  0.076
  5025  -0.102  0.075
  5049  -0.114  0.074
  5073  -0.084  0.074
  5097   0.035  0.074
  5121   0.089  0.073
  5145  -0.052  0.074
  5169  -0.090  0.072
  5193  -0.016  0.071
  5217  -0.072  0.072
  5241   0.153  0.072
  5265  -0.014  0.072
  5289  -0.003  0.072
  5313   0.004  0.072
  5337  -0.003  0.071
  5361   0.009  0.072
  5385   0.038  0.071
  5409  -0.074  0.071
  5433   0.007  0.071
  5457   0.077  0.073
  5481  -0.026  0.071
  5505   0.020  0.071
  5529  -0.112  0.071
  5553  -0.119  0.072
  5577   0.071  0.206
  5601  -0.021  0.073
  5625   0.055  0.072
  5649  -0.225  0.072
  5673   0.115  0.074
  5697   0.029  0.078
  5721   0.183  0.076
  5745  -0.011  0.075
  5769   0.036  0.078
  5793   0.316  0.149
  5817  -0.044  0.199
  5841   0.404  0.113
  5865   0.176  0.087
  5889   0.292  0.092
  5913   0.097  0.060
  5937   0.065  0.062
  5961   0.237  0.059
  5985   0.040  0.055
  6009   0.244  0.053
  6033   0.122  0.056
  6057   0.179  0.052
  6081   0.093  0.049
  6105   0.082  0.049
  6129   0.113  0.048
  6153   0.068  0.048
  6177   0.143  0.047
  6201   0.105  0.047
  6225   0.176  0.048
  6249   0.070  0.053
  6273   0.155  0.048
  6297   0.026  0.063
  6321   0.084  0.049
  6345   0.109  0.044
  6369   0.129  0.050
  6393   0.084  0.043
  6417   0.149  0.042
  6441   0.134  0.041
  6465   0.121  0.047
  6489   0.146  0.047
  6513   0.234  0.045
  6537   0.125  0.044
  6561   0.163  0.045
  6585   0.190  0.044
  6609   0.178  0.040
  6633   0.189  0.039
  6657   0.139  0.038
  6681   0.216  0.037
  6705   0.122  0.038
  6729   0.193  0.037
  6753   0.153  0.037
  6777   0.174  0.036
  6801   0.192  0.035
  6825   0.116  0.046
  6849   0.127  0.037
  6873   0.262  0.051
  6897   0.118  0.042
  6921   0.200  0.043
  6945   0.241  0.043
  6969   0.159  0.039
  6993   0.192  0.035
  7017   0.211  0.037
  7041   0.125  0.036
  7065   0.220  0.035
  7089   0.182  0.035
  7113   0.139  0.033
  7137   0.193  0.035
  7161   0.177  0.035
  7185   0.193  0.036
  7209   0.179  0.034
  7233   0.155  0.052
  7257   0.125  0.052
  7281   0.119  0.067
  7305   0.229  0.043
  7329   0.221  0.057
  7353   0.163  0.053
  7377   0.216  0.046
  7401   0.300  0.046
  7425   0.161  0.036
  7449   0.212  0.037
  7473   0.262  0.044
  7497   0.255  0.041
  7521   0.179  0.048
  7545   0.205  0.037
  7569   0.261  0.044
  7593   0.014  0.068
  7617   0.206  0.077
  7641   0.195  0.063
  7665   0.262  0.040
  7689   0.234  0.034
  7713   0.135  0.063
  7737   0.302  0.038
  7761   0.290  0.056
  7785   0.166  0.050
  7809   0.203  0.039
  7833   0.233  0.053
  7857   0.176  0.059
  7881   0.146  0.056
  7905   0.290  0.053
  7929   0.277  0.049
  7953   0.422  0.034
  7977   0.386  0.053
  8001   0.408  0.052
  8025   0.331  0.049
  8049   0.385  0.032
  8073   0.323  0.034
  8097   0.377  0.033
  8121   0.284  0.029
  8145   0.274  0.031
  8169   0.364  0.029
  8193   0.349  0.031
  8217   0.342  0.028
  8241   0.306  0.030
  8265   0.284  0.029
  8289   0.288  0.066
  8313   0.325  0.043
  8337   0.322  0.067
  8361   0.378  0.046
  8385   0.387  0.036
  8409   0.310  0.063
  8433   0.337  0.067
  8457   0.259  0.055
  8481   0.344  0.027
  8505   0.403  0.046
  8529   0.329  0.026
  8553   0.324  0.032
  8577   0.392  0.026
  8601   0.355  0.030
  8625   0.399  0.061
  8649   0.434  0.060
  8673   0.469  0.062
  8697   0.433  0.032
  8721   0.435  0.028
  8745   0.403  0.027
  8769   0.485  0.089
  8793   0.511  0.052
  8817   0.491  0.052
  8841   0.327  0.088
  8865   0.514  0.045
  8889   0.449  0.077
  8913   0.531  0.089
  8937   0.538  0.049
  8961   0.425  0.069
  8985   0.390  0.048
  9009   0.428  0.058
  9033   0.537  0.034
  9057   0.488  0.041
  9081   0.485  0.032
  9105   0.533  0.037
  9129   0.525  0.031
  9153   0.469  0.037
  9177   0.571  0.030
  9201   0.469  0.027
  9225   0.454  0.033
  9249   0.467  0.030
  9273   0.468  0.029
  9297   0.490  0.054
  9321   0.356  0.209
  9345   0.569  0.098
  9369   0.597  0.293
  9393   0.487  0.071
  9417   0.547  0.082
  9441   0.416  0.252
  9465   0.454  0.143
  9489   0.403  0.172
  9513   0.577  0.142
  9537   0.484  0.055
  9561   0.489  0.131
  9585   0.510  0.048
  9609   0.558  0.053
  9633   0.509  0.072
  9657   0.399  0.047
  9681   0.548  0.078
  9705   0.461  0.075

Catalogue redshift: 0.983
